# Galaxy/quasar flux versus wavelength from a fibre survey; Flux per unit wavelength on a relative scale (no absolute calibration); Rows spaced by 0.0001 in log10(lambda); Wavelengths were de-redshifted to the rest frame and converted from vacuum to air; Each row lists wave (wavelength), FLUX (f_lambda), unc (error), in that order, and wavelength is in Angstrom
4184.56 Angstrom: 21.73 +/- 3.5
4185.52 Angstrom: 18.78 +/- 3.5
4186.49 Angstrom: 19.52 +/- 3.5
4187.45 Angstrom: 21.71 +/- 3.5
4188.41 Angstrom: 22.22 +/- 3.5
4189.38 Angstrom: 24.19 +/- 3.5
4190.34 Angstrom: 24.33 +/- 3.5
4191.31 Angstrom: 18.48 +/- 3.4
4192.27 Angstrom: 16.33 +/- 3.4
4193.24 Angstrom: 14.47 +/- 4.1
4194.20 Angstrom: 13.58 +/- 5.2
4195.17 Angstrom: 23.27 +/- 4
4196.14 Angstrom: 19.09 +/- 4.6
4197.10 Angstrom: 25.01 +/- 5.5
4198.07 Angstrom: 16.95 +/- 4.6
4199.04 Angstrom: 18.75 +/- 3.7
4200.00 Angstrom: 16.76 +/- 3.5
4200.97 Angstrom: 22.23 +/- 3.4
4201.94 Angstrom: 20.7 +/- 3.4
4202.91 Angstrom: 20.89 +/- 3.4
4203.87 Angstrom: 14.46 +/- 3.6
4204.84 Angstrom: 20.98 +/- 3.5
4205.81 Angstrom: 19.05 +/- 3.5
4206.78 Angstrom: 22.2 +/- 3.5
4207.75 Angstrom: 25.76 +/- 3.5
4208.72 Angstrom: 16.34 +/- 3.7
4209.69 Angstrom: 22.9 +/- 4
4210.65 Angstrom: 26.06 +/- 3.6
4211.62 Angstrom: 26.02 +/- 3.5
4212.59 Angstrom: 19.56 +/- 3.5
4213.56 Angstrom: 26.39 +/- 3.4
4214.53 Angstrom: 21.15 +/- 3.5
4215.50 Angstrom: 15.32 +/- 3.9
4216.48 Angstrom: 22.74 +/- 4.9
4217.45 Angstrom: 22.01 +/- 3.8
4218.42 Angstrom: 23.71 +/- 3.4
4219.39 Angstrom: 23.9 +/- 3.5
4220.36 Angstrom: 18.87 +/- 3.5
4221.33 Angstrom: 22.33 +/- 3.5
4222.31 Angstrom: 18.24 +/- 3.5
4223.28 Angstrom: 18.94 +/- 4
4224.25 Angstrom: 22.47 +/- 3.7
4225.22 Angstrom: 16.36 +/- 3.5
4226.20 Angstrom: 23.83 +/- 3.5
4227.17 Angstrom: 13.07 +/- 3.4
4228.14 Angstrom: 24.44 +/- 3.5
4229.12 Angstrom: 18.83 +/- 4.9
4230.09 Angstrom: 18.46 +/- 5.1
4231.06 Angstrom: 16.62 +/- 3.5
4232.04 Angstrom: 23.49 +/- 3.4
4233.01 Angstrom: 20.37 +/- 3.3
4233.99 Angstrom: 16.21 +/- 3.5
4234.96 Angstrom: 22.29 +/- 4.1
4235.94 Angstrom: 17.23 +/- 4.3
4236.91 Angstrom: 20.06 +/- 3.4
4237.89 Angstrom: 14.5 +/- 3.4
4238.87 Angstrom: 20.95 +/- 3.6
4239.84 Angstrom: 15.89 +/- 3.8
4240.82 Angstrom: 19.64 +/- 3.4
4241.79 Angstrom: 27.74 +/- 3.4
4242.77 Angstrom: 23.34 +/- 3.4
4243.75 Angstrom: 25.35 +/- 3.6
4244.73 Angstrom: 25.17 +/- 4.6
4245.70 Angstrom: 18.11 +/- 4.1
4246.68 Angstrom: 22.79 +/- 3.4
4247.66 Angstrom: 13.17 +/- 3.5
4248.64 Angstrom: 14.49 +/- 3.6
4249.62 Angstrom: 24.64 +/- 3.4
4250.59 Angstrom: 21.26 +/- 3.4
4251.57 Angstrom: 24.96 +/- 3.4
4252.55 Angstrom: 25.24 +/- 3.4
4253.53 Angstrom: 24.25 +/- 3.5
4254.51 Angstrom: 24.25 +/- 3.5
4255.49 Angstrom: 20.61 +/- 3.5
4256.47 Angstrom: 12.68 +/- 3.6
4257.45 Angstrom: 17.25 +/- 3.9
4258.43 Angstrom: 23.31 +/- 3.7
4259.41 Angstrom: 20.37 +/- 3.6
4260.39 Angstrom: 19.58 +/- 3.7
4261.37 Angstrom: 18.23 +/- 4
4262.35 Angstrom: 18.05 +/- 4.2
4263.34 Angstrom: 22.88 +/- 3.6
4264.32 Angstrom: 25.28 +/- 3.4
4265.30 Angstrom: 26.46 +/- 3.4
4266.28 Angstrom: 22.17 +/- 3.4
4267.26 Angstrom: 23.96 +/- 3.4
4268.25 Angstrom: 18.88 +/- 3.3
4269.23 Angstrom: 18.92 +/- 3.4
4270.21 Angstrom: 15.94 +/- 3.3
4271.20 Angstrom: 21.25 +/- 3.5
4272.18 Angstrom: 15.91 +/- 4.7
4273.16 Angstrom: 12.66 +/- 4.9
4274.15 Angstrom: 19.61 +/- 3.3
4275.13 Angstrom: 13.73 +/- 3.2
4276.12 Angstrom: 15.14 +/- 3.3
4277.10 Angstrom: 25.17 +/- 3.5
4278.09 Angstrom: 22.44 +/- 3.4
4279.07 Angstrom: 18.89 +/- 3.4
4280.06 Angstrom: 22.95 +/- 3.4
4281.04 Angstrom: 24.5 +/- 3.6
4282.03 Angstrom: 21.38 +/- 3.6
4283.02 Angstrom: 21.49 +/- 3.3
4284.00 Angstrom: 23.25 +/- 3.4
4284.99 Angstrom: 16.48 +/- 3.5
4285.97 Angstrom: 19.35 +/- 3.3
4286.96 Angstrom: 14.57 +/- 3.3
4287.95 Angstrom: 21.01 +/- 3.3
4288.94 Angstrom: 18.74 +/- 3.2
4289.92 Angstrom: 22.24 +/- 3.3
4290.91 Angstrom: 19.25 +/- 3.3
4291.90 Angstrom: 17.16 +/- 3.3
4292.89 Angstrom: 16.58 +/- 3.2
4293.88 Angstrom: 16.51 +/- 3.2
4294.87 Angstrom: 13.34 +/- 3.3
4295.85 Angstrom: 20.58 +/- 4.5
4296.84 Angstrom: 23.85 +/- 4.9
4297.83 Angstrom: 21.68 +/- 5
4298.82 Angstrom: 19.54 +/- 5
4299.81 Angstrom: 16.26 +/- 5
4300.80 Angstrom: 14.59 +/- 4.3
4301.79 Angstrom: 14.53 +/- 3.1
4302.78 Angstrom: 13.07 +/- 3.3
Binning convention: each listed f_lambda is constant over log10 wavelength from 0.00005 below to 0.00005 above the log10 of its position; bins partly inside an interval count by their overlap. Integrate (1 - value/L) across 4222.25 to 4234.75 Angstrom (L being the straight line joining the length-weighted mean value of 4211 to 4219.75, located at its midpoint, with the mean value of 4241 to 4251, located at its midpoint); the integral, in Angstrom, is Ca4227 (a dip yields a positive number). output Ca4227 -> 1.5 Angstrom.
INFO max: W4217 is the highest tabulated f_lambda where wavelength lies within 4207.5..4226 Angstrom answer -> 26.39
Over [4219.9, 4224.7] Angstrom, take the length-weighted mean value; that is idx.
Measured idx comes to 20.2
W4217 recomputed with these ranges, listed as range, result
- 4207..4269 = 27.74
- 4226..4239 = 24.44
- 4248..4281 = 26.46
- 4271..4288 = 25.17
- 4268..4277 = 21.25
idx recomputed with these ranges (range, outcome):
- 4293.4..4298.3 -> 19.2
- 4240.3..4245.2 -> 24.2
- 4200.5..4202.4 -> 21.4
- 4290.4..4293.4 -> 17.6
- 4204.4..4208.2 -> 22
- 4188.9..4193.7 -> 19.6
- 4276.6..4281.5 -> 22.8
